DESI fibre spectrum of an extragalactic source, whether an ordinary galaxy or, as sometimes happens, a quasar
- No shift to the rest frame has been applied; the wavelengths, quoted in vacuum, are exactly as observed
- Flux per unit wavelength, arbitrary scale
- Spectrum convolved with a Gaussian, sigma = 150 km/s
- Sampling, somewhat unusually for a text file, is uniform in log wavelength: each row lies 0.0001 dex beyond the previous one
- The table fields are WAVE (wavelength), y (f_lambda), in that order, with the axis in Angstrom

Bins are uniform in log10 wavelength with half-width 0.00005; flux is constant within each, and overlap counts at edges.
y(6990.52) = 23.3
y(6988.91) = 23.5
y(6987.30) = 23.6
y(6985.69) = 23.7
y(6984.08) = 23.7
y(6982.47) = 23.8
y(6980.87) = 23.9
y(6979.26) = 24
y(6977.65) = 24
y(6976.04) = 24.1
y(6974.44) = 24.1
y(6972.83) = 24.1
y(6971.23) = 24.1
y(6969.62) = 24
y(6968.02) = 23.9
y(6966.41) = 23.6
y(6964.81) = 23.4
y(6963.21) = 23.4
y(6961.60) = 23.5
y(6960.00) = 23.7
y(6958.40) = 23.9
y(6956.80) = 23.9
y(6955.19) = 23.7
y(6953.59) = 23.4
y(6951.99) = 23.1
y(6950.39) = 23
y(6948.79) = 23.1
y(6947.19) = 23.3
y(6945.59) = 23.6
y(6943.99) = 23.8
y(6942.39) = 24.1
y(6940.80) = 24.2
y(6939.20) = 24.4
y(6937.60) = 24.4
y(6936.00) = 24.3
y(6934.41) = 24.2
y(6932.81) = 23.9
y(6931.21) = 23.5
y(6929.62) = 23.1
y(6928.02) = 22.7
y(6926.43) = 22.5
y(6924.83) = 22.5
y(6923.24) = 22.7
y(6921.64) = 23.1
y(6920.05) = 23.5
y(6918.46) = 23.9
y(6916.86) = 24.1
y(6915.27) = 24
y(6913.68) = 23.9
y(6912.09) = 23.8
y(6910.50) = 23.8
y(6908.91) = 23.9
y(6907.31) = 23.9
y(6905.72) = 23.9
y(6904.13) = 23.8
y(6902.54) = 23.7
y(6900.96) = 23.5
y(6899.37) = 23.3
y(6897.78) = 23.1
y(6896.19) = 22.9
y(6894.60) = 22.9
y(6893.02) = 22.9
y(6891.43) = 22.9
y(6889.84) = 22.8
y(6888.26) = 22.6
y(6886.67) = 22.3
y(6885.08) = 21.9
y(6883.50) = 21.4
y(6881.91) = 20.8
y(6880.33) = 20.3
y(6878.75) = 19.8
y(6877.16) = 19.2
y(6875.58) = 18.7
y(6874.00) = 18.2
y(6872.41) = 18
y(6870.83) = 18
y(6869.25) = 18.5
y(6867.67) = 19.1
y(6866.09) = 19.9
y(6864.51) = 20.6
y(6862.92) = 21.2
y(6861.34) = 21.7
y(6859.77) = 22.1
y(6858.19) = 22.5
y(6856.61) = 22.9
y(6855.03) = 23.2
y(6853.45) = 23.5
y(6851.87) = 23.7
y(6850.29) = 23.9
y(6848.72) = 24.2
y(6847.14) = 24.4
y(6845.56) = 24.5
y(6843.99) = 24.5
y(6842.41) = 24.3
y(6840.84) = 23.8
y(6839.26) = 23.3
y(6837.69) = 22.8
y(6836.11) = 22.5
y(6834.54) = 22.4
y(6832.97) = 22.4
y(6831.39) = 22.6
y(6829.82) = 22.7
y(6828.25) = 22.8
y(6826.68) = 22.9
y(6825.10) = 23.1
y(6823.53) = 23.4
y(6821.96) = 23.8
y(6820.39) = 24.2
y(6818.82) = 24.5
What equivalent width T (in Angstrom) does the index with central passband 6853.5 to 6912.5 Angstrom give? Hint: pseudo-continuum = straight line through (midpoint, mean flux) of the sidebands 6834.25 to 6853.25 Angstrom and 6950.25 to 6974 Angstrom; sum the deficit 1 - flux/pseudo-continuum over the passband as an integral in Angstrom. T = 4.9 Angstrom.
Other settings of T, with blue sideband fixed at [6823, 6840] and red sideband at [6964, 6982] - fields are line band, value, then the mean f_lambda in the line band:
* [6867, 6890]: 3.12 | 20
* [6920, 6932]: 0.33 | 22.9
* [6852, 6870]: 1.22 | 21.5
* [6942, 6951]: 0.10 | 23.5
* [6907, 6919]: -0.24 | 23.9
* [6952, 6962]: 0.07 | 23.6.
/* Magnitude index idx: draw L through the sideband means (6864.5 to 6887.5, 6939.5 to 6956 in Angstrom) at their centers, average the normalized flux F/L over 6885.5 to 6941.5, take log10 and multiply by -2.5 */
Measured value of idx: -0.083 mag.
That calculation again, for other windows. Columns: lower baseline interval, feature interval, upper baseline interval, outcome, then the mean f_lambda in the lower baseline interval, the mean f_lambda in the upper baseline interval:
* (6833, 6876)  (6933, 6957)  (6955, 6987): -0.02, 22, 23.8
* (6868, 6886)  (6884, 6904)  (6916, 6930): -0.10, 19.5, 23.1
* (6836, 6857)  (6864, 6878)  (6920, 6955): 0.24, 23.7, 23.5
